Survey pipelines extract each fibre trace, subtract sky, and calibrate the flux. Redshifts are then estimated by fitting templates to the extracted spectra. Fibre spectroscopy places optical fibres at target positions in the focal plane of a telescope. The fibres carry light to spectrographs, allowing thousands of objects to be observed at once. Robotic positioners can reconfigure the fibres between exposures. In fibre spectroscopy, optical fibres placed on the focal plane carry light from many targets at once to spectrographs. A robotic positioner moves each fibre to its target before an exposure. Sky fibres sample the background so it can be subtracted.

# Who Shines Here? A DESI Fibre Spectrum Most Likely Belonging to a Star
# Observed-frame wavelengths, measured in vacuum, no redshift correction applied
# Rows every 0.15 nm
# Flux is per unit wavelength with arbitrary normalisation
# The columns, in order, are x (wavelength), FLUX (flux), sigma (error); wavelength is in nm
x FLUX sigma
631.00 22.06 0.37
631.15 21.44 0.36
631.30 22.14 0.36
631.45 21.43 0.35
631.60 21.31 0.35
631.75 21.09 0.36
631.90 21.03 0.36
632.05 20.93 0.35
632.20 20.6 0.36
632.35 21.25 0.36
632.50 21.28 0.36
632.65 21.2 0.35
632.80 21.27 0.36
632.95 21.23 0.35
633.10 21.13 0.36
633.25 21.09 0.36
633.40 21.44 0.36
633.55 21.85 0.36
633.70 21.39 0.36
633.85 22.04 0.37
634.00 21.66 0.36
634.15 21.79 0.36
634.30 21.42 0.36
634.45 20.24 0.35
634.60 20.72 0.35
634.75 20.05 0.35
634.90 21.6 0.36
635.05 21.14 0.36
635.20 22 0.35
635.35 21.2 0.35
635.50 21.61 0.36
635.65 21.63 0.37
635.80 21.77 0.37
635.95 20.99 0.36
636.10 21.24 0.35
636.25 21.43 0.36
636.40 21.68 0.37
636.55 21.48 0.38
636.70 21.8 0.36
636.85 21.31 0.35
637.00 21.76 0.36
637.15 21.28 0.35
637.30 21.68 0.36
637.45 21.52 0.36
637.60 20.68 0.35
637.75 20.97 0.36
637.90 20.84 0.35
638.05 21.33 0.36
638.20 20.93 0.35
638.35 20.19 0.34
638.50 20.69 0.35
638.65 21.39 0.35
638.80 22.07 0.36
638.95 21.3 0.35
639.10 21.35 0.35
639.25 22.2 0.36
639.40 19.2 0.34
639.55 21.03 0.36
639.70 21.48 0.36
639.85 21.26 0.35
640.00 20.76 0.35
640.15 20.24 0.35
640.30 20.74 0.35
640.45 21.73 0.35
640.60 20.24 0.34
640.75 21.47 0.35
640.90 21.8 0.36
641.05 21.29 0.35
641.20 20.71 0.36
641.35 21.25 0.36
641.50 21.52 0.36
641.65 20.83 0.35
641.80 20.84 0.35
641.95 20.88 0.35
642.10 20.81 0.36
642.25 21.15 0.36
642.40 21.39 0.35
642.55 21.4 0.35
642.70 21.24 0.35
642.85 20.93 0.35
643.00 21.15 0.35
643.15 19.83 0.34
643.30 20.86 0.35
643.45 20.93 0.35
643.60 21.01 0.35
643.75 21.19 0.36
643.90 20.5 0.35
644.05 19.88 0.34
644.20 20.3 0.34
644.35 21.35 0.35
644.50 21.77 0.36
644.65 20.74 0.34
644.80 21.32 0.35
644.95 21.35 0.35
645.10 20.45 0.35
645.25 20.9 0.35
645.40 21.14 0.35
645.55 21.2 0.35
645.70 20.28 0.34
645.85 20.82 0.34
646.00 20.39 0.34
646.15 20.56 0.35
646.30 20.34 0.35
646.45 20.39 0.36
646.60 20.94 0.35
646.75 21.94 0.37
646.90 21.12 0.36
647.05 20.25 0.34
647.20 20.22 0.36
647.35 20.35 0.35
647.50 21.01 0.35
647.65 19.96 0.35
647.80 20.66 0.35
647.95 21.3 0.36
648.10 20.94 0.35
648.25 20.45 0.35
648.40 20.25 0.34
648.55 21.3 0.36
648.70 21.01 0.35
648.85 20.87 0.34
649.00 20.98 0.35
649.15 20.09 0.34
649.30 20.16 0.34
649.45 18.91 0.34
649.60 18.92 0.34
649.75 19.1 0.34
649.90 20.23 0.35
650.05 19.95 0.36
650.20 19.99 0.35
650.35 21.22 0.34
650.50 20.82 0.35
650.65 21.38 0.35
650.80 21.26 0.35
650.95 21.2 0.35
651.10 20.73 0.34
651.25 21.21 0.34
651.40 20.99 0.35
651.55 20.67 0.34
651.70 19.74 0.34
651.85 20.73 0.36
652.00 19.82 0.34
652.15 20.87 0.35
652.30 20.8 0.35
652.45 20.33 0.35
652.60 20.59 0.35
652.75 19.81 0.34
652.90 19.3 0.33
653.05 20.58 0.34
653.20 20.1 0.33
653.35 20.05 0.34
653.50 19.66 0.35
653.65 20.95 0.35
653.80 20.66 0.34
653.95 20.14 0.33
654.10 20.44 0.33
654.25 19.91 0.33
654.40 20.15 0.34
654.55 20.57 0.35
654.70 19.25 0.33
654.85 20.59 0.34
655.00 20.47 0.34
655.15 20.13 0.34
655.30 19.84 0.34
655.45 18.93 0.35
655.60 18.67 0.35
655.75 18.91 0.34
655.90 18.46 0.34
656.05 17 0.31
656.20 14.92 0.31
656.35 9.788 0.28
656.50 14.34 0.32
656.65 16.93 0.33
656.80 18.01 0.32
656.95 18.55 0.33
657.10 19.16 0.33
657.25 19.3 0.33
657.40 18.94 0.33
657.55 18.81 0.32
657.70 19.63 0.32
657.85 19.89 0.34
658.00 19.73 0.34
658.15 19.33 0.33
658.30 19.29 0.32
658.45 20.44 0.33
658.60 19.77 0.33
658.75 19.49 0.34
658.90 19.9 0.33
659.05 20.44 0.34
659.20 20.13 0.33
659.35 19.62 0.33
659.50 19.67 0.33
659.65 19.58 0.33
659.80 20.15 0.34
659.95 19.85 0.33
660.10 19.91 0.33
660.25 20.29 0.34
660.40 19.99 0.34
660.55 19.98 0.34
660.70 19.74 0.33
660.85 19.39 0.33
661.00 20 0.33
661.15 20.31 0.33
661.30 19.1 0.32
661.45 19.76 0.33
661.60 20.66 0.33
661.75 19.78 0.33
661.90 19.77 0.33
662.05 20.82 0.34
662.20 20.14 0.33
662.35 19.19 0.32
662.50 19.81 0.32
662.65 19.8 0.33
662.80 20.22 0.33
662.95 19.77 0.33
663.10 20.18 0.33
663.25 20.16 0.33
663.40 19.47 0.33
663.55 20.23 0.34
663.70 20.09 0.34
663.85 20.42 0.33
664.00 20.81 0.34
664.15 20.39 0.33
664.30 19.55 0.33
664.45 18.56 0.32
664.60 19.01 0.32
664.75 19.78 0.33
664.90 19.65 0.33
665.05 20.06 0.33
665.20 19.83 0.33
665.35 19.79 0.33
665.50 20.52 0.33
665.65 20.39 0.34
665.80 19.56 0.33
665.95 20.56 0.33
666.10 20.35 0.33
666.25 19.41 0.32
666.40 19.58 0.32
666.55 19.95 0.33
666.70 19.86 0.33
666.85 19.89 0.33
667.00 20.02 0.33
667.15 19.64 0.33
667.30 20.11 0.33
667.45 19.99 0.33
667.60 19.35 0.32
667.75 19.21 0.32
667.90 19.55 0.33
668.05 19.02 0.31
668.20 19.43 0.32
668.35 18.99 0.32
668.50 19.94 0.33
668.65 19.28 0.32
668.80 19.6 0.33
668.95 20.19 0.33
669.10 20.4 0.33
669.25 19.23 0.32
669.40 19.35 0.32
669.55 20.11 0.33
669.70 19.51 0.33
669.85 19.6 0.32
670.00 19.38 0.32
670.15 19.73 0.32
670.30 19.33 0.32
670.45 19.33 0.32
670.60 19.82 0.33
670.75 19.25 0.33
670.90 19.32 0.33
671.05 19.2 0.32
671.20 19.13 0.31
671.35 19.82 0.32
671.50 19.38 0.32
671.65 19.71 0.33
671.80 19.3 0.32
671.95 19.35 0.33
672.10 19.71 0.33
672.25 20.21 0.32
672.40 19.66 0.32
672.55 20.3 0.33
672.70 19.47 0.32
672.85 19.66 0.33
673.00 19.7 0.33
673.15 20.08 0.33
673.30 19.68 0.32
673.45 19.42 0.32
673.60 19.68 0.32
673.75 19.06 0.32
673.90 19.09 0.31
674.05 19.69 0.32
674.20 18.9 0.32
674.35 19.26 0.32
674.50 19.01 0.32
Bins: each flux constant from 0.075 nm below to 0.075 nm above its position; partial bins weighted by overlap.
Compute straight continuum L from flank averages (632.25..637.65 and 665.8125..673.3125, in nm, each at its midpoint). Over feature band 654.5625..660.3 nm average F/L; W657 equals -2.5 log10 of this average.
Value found 0.07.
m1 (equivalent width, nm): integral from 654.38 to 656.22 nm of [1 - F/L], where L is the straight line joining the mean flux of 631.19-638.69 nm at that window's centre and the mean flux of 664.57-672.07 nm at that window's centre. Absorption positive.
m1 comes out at 0.10 nm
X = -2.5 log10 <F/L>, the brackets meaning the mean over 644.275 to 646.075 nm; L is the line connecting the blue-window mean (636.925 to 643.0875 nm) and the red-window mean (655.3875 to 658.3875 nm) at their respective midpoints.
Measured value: -0.04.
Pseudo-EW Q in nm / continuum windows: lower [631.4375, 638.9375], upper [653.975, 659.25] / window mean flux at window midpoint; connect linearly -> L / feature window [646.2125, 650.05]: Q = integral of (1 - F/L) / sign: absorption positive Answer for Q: -0.12 nm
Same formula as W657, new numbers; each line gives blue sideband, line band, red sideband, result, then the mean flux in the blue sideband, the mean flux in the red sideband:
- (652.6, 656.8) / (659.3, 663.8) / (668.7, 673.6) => -0.04 mag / 18.9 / 19.6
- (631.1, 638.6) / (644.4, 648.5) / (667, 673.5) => 0.00 mag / 21.3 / 19.6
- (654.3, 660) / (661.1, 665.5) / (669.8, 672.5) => -0.04 mag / 18.9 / 19.5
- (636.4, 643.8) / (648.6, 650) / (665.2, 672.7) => 0.03 mag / 21.1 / 19.7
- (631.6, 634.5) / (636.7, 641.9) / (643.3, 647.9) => -0.01 mag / 21.3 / 20.8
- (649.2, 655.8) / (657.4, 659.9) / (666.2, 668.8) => 0.01 mag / 20.2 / 19.6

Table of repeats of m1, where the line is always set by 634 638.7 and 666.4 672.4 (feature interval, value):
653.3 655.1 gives 0.01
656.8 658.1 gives 0.07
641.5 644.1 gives 0.00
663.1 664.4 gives -0.02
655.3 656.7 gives 0.25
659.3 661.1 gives 0.02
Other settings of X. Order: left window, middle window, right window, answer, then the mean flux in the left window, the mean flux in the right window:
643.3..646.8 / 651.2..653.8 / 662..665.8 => 0.006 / 20.8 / 19.9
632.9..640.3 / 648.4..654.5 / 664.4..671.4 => 0.005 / 21.2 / 19.7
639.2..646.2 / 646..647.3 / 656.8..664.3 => 0.000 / 20.9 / 19.8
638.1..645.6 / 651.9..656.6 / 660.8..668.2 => 0.064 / 21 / 19.9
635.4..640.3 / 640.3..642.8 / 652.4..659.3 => -0.018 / 21.2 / 19.2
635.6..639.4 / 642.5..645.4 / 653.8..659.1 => -0.023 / 21.3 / 18.9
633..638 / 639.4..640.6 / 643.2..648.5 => 0.012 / 21.3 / 20.8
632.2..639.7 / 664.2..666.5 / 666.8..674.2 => 0.003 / 21.3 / 19.6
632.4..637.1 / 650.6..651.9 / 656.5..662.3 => -0.038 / 21.4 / 19.6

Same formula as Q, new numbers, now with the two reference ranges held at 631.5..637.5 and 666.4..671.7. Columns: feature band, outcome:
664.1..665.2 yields 0.01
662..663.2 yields 0.00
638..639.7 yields 0.00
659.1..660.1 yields 0.01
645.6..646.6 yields 0.01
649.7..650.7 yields 0.01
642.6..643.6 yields 0.00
